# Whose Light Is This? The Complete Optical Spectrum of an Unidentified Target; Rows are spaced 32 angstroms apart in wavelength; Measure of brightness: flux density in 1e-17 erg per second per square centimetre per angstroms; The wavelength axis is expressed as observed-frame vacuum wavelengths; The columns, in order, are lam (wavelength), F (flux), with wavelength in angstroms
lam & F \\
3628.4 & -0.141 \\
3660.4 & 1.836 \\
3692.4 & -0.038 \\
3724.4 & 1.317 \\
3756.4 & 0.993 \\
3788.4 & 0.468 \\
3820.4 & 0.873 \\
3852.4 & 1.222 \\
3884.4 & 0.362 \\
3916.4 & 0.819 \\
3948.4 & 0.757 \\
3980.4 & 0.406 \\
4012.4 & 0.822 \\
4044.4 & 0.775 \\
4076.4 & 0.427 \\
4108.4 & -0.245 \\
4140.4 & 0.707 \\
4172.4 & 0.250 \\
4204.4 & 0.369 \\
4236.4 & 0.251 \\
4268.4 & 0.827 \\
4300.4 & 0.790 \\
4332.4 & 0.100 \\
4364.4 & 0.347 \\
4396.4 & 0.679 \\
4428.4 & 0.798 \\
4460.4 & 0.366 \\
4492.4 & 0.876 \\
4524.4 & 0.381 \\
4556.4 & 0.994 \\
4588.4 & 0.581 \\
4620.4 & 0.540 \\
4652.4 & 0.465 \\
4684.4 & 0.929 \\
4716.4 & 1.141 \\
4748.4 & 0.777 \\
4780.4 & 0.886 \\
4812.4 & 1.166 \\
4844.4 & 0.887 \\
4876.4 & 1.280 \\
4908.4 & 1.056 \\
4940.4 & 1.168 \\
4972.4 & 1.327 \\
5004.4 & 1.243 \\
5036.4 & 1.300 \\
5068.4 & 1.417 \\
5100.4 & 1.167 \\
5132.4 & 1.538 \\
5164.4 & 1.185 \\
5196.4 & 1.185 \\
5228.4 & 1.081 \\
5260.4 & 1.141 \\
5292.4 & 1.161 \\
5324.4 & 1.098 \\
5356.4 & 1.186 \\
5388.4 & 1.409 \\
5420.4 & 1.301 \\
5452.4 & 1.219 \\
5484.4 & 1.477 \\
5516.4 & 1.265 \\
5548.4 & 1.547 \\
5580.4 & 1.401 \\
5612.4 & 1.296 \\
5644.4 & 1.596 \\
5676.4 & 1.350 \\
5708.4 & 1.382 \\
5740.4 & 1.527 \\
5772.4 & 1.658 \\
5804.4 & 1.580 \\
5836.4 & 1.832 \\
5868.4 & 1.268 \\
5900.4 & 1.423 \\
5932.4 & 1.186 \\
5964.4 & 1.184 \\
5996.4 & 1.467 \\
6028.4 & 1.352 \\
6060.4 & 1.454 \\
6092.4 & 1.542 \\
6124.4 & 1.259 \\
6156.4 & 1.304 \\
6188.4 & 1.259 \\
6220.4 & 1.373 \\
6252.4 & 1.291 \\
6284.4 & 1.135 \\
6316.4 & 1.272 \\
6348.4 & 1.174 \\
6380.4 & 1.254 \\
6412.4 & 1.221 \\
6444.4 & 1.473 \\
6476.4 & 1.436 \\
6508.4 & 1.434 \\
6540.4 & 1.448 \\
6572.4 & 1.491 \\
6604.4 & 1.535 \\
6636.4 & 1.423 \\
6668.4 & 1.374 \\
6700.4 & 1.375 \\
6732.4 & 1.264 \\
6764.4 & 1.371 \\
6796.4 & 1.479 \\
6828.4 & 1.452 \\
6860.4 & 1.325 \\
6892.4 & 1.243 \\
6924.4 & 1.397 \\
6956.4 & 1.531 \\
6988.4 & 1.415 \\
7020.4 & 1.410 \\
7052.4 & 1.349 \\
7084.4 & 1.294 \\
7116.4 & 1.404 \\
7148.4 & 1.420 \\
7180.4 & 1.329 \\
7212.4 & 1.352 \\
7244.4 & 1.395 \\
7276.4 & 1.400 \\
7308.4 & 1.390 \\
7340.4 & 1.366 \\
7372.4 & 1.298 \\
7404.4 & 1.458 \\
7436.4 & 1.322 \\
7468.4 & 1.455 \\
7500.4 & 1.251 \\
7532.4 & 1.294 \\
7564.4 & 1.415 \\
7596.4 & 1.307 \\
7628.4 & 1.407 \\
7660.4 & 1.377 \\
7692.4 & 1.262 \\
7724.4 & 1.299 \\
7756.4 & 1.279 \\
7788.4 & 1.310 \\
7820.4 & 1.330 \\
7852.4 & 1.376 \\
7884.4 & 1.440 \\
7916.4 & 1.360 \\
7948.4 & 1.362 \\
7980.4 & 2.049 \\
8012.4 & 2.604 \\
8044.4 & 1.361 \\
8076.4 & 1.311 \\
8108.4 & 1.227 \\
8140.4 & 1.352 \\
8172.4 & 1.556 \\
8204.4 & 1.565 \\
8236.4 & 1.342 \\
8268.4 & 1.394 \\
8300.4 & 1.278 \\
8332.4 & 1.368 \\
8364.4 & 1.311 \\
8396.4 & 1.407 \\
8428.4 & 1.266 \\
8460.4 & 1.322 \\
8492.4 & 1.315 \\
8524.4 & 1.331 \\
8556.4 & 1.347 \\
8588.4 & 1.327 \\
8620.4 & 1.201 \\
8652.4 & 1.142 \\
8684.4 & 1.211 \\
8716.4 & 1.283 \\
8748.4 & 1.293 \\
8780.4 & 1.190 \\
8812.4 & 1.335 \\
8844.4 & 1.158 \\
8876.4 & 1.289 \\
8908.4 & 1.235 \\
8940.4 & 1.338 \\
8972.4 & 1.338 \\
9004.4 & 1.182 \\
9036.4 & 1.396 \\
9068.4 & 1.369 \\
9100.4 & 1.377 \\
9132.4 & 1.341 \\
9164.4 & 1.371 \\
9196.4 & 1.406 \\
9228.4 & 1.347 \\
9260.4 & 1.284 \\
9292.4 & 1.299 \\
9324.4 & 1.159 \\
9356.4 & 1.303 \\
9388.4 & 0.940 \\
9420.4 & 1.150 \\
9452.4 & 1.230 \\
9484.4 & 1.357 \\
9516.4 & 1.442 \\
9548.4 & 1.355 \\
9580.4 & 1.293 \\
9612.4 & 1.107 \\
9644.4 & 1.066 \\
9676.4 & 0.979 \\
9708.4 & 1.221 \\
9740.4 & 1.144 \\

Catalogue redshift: 0.22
